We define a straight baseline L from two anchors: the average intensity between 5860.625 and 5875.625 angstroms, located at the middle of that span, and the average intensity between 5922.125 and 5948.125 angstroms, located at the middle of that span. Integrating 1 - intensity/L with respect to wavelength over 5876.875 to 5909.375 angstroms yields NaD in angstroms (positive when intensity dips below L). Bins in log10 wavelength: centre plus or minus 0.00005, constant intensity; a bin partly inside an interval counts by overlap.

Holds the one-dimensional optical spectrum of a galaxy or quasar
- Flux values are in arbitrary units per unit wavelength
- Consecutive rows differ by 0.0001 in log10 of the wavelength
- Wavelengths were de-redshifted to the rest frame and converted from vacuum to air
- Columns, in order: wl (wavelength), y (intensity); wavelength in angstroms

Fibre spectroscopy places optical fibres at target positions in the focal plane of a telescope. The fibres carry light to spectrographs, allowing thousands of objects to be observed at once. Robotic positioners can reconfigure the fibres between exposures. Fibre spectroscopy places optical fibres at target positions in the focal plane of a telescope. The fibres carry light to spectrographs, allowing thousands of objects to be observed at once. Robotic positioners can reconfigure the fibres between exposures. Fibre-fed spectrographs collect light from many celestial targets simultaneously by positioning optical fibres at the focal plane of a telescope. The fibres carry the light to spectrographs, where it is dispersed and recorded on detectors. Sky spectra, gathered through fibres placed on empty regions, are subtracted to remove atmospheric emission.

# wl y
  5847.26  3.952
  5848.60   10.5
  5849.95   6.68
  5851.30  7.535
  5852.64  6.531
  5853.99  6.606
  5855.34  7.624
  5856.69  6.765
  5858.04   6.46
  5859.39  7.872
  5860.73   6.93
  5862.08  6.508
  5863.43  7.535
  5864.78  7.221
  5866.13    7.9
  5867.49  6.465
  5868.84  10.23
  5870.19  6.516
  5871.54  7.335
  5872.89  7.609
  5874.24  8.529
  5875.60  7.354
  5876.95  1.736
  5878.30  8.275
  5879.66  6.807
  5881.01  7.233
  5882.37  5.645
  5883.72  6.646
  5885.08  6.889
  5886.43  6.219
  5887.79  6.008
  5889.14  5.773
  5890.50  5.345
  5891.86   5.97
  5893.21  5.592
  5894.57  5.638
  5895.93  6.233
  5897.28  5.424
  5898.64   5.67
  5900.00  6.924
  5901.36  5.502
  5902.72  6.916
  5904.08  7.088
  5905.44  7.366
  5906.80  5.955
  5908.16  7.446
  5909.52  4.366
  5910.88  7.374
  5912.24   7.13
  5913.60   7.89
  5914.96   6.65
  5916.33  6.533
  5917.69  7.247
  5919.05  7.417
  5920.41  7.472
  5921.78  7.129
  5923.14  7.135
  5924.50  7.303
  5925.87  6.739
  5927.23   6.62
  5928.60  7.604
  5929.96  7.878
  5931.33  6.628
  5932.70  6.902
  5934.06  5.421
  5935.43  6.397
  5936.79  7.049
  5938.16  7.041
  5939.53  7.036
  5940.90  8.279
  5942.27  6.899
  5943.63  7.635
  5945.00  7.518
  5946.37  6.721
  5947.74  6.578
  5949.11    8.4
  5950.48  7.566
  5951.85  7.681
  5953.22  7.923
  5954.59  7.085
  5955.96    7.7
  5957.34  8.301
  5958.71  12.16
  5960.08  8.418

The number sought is 4.9 angstroms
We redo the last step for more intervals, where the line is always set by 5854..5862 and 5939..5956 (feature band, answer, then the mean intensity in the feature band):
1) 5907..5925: 0.83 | 6.98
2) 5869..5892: 1.88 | 6.56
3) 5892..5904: 1.97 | 6.04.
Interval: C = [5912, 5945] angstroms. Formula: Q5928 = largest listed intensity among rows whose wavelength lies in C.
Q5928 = 8.279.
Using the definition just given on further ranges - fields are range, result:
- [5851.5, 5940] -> 10.23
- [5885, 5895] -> 6.889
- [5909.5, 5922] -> 7.89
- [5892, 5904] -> 6.924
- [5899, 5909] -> 7.446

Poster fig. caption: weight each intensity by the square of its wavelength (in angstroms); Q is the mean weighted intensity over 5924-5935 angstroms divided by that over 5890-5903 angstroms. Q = 1.18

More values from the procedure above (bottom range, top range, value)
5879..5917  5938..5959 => 1.23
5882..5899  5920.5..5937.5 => 1.18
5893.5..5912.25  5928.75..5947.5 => 1.13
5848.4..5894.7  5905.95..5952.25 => 1.05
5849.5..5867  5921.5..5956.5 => 1.04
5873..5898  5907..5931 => 1.14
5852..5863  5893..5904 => 0.89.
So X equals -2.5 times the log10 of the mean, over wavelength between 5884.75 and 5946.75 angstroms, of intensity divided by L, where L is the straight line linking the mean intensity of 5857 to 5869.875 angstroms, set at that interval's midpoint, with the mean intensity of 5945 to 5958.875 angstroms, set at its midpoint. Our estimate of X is 0.15 mag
